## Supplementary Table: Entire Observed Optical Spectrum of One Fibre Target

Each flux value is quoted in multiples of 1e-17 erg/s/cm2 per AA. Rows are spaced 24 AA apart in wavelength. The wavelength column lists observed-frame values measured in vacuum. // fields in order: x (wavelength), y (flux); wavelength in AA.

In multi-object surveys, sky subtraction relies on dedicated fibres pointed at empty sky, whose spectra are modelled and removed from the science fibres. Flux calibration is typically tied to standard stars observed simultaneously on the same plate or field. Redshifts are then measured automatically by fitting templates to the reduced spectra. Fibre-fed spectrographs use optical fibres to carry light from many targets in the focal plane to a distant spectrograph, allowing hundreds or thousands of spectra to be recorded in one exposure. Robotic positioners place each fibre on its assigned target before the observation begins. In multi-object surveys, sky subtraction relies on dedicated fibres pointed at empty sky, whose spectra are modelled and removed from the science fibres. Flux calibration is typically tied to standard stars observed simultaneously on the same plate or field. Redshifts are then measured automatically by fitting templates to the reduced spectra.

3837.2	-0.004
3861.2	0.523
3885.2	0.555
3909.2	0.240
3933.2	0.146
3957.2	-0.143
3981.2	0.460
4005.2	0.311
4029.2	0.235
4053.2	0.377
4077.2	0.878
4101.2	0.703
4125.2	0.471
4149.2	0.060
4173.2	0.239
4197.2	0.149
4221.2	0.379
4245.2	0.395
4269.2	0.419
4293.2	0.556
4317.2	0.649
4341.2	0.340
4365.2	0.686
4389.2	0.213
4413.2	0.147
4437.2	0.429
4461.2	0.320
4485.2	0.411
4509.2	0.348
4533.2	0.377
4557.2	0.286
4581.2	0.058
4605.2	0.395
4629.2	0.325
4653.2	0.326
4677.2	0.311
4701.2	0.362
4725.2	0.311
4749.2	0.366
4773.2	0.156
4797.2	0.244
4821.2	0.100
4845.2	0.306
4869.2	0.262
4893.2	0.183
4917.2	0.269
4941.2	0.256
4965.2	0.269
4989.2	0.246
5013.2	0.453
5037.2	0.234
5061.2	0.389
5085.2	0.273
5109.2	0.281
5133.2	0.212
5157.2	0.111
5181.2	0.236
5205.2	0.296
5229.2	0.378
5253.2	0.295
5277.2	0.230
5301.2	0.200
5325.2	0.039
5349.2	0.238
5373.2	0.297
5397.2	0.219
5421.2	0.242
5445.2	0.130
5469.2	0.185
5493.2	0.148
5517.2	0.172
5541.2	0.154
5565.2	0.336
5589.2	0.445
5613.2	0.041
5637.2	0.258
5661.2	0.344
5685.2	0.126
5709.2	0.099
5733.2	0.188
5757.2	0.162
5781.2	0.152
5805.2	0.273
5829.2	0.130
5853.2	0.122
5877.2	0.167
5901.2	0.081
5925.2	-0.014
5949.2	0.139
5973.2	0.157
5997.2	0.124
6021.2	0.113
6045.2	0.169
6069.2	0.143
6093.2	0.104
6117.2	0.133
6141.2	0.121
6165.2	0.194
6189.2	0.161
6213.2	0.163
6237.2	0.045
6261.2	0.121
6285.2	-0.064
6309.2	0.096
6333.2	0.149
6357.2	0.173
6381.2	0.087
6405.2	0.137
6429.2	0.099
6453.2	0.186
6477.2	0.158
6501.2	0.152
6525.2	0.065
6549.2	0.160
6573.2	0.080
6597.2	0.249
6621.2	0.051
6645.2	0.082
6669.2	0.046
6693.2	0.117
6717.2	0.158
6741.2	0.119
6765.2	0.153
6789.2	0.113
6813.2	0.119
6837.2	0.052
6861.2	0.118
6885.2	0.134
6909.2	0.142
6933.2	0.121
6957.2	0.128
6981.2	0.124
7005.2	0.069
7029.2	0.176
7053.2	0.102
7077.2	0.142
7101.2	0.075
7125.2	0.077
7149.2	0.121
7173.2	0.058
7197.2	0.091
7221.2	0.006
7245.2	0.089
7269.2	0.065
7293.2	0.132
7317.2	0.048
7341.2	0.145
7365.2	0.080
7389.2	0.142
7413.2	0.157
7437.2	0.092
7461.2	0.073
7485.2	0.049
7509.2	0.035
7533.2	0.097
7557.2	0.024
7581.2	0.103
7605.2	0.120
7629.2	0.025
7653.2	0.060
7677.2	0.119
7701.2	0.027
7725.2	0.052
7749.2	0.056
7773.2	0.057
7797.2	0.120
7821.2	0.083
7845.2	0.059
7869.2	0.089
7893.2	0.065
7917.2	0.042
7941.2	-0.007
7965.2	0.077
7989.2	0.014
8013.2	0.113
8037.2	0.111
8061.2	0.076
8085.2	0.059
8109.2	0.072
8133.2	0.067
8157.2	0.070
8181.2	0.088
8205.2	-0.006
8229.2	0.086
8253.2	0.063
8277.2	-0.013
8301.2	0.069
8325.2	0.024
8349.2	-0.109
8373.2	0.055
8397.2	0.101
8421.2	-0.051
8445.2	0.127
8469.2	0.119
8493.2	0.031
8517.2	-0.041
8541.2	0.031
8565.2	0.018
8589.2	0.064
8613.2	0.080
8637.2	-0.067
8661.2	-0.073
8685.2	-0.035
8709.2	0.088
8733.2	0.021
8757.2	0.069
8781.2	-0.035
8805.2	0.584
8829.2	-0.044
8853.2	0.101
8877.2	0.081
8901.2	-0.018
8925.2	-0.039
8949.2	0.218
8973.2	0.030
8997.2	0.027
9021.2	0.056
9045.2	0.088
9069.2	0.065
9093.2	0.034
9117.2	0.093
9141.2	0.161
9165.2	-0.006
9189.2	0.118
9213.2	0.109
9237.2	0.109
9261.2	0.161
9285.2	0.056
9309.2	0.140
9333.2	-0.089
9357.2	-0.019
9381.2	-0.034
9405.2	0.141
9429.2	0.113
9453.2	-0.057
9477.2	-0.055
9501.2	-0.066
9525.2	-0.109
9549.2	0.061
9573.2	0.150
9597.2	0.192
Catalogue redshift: 1.361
